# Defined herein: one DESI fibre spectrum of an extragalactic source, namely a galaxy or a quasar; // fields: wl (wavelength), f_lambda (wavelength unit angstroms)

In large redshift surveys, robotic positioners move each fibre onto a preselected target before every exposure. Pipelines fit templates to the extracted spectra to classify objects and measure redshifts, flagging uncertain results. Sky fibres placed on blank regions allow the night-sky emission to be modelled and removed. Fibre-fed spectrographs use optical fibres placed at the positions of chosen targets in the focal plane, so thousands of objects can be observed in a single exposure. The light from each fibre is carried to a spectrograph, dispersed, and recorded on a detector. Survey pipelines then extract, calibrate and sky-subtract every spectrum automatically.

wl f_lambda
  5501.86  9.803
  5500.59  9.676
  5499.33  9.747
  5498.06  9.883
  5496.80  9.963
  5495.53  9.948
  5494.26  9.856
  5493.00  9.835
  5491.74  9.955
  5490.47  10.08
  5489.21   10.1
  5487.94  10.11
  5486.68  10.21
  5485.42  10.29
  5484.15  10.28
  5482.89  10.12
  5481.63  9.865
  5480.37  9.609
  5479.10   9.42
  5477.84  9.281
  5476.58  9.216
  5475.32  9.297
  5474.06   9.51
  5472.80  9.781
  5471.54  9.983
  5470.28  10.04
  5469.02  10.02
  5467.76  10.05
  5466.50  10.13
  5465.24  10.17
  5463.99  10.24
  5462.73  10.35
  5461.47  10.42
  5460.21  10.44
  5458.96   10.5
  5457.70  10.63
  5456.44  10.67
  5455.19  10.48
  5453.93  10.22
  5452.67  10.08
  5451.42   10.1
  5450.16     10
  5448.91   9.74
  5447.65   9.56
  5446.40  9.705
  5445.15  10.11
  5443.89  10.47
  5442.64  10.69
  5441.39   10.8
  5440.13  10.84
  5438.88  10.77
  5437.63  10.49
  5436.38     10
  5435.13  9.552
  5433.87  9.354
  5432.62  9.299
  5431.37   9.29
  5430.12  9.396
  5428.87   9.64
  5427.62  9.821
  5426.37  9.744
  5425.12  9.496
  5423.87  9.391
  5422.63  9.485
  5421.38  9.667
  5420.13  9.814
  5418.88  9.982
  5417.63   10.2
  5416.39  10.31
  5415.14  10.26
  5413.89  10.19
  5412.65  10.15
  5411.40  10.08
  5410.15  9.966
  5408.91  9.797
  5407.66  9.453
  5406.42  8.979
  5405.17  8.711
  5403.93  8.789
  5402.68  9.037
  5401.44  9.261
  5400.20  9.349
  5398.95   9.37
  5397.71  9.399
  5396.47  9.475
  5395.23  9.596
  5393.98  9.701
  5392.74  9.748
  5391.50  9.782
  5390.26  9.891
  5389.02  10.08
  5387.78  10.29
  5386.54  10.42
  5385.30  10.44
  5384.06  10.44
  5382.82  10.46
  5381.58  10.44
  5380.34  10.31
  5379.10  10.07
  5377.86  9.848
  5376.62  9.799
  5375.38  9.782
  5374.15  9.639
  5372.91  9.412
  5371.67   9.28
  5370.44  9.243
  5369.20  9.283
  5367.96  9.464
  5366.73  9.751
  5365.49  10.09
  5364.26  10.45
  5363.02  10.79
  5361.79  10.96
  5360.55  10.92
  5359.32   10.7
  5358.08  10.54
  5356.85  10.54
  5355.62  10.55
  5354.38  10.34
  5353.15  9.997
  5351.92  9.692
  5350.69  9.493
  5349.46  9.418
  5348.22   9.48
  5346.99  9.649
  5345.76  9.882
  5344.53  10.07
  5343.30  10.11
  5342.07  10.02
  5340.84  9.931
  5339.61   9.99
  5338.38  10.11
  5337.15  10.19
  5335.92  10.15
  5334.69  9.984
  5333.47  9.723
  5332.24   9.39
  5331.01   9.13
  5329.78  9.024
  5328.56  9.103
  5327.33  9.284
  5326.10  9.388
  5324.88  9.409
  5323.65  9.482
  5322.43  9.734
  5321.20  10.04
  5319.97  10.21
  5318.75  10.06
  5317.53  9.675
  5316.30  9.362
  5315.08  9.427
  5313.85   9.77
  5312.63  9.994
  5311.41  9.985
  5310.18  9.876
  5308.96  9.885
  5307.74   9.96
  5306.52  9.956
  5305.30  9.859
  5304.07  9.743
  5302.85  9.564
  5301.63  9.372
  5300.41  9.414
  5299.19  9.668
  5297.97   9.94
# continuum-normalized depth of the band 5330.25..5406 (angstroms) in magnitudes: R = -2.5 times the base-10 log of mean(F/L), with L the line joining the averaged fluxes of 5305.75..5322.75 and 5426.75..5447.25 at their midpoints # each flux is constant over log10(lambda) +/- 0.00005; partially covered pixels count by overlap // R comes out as 0.00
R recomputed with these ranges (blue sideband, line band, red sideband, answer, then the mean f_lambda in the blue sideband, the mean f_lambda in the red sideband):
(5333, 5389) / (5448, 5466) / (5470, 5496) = -0.04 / 10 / 9.84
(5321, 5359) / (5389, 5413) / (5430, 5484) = 0.05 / 9.81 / 10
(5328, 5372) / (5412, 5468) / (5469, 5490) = -0.02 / 9.94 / 9.83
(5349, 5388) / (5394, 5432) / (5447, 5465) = 0.06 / 10.1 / 10.2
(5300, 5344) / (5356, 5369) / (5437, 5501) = -0.06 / 9.73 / 10.1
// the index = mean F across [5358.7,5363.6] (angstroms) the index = 10.8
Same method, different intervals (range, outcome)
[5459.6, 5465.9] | 10.3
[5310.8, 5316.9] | 9.71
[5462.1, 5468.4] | 10.2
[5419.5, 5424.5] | 9.59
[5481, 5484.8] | 10.1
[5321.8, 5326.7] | 9.51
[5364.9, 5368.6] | 9.76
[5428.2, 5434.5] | 9.4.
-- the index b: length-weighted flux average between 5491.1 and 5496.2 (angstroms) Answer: 9.89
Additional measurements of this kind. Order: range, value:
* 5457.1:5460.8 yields 10.5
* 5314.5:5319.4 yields 9.65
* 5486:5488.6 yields 10.2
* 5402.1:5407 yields 8.86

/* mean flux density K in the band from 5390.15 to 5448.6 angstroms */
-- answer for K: 9.76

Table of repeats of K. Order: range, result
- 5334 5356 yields 9.94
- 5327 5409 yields 9.83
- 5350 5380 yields 10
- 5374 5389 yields 10.2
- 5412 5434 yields 9.76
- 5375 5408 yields 9.74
